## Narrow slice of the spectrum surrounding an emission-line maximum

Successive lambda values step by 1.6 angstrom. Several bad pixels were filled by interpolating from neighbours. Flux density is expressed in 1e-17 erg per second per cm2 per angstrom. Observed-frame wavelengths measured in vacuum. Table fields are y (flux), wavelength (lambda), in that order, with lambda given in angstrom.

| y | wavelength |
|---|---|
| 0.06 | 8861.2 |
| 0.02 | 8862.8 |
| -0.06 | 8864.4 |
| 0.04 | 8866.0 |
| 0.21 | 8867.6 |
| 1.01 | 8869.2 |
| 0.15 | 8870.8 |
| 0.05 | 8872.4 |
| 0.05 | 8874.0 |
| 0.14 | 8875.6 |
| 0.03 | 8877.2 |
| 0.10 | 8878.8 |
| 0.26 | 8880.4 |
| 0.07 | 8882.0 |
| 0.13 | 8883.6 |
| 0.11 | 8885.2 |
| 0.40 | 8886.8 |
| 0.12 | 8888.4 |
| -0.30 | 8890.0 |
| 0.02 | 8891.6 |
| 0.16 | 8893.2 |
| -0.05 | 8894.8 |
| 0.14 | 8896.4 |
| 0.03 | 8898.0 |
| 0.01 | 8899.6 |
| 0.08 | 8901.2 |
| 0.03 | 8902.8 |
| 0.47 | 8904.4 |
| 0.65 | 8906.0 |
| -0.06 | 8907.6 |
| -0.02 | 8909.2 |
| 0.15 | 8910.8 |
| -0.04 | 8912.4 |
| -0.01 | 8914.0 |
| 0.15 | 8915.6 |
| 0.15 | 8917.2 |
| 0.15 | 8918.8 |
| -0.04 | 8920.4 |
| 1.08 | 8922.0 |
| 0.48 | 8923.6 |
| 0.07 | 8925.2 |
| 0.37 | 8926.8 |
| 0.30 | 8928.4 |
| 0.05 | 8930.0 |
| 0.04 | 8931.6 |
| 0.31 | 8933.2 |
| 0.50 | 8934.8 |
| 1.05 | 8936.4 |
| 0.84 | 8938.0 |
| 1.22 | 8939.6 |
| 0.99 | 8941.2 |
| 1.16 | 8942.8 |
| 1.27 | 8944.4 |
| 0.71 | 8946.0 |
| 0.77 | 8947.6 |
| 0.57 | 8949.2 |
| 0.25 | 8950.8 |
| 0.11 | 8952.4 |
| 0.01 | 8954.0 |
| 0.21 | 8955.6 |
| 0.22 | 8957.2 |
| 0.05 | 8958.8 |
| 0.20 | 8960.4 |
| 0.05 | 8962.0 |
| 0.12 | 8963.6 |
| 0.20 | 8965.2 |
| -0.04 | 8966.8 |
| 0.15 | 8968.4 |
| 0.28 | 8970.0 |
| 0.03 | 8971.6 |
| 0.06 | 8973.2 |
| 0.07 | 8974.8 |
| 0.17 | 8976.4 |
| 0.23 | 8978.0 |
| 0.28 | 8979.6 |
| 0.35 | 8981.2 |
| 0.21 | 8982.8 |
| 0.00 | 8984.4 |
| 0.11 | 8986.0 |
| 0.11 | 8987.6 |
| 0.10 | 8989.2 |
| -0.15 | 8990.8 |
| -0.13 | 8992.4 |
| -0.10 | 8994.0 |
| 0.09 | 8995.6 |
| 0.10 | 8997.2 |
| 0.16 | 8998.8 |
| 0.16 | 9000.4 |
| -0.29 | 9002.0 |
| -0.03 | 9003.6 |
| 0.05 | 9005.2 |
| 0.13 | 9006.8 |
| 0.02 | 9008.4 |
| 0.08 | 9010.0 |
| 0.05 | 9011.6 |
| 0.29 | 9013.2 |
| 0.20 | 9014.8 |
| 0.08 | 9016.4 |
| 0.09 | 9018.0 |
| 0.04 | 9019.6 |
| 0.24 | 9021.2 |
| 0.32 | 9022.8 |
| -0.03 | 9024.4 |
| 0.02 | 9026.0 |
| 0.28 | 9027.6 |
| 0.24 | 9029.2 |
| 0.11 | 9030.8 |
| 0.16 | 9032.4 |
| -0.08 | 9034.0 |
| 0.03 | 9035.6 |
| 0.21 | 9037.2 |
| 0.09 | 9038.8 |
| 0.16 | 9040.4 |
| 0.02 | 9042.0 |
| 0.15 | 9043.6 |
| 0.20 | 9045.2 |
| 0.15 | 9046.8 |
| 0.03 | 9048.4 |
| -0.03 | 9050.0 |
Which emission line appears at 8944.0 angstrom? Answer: [O II]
